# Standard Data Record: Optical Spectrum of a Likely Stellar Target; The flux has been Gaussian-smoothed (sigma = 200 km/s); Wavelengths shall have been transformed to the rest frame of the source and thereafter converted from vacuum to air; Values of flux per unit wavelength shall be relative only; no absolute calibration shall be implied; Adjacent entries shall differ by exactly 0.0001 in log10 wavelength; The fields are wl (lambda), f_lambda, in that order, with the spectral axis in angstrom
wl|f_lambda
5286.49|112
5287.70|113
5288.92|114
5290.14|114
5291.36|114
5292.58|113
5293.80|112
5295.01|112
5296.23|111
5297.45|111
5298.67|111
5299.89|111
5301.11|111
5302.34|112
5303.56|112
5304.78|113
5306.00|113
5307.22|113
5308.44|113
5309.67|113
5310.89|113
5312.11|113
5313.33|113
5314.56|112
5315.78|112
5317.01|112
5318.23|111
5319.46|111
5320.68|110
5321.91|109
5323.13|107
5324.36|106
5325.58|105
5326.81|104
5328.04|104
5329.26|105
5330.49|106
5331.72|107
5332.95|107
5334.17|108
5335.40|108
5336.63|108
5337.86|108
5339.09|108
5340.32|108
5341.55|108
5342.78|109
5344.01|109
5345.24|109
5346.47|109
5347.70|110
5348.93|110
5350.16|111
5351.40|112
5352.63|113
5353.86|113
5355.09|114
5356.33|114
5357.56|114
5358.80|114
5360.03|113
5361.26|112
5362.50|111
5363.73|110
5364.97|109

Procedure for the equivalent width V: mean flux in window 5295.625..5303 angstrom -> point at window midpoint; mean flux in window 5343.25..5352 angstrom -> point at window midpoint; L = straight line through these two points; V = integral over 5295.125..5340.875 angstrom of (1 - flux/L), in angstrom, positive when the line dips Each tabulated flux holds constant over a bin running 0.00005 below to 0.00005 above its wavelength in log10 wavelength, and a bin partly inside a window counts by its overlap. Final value 0.4 angstrom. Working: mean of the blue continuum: 111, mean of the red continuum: 110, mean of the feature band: 110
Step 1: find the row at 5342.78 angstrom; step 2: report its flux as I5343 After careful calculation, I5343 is 109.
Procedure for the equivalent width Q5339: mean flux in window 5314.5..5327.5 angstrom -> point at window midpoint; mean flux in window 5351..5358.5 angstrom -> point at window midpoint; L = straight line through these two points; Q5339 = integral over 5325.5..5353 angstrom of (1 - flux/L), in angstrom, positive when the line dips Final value 0.8 angstrom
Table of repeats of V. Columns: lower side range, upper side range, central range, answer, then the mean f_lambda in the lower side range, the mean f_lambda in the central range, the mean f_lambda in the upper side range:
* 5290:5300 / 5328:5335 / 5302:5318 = -0.4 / 112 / 113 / 106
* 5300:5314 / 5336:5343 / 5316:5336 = 0.4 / 113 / 108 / 108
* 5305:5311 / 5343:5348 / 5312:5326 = 0.2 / 113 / 110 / 109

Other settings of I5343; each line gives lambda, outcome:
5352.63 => 113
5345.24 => 109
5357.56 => 114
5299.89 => 111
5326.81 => 104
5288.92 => 114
